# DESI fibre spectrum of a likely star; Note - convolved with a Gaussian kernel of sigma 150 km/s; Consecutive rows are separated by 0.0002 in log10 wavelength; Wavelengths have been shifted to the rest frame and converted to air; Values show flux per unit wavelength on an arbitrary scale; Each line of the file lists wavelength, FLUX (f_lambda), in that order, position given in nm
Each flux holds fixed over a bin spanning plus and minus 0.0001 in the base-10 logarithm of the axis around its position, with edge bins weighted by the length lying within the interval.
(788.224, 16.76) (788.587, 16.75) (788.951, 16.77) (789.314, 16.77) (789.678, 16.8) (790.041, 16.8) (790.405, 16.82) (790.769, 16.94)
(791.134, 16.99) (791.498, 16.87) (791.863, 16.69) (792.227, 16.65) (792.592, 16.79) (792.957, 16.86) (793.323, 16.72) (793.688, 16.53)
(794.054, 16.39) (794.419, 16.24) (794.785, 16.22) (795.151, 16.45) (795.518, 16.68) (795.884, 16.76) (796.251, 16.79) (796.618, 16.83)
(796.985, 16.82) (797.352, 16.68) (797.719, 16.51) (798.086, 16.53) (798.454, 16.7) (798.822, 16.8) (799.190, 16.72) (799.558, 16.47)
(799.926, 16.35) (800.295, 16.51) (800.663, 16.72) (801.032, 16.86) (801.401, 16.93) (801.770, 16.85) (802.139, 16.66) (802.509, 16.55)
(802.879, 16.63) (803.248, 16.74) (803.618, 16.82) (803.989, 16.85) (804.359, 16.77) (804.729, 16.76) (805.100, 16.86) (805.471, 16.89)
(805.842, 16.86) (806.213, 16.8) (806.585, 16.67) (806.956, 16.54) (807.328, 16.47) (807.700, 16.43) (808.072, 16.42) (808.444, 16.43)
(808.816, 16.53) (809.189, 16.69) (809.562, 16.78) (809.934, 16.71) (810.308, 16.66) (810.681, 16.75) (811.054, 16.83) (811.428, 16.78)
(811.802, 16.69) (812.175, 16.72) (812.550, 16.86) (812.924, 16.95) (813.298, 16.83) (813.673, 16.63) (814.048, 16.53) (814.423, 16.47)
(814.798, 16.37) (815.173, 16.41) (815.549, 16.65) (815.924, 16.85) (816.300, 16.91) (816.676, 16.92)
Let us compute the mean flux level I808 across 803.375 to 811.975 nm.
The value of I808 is 16.7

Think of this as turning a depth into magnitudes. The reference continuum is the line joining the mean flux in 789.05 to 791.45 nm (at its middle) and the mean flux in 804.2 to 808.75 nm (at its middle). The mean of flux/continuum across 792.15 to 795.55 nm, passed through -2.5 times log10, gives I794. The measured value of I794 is 0.02 mag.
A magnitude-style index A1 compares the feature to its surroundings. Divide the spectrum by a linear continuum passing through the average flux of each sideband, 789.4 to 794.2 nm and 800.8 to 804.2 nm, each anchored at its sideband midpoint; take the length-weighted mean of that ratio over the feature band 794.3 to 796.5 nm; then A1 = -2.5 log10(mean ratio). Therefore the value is 0.015 mag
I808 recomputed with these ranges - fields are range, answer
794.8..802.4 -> 16.7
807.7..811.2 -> 16.6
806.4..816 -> 16.6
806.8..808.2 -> 16.5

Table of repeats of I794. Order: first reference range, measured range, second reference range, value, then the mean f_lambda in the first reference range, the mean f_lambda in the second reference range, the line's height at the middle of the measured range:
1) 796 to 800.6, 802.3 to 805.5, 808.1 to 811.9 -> -0.01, 16.6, 16.7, 16.7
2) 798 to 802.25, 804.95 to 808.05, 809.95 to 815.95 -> 0.00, 16.7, 16.7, 16.7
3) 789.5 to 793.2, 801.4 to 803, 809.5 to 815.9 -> 0.00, 16.8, 16.7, 16.8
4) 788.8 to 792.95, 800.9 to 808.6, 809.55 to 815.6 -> 0.00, 16.8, 16.7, 16.7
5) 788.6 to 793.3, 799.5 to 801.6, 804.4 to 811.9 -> 0.01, 16.8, 16.7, 16.7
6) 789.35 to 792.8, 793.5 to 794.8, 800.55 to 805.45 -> 0.03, 16.8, 16.8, 16.8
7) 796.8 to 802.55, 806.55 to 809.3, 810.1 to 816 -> 0.01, 16.7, 16.7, 16.7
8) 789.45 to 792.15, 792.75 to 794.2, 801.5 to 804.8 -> 0.01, 16.8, 16.7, 16.8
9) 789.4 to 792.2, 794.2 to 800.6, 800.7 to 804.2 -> 0.01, 16.8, 16.8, 16.8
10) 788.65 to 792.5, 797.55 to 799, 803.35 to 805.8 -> 0.01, 16.8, 16.8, 16.8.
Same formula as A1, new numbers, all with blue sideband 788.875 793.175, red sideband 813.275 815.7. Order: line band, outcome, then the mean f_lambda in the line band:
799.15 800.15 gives 0.01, 16.5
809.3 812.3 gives -0.01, 16.7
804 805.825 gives -0.01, 16.8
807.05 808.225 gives 0.01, 16.4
